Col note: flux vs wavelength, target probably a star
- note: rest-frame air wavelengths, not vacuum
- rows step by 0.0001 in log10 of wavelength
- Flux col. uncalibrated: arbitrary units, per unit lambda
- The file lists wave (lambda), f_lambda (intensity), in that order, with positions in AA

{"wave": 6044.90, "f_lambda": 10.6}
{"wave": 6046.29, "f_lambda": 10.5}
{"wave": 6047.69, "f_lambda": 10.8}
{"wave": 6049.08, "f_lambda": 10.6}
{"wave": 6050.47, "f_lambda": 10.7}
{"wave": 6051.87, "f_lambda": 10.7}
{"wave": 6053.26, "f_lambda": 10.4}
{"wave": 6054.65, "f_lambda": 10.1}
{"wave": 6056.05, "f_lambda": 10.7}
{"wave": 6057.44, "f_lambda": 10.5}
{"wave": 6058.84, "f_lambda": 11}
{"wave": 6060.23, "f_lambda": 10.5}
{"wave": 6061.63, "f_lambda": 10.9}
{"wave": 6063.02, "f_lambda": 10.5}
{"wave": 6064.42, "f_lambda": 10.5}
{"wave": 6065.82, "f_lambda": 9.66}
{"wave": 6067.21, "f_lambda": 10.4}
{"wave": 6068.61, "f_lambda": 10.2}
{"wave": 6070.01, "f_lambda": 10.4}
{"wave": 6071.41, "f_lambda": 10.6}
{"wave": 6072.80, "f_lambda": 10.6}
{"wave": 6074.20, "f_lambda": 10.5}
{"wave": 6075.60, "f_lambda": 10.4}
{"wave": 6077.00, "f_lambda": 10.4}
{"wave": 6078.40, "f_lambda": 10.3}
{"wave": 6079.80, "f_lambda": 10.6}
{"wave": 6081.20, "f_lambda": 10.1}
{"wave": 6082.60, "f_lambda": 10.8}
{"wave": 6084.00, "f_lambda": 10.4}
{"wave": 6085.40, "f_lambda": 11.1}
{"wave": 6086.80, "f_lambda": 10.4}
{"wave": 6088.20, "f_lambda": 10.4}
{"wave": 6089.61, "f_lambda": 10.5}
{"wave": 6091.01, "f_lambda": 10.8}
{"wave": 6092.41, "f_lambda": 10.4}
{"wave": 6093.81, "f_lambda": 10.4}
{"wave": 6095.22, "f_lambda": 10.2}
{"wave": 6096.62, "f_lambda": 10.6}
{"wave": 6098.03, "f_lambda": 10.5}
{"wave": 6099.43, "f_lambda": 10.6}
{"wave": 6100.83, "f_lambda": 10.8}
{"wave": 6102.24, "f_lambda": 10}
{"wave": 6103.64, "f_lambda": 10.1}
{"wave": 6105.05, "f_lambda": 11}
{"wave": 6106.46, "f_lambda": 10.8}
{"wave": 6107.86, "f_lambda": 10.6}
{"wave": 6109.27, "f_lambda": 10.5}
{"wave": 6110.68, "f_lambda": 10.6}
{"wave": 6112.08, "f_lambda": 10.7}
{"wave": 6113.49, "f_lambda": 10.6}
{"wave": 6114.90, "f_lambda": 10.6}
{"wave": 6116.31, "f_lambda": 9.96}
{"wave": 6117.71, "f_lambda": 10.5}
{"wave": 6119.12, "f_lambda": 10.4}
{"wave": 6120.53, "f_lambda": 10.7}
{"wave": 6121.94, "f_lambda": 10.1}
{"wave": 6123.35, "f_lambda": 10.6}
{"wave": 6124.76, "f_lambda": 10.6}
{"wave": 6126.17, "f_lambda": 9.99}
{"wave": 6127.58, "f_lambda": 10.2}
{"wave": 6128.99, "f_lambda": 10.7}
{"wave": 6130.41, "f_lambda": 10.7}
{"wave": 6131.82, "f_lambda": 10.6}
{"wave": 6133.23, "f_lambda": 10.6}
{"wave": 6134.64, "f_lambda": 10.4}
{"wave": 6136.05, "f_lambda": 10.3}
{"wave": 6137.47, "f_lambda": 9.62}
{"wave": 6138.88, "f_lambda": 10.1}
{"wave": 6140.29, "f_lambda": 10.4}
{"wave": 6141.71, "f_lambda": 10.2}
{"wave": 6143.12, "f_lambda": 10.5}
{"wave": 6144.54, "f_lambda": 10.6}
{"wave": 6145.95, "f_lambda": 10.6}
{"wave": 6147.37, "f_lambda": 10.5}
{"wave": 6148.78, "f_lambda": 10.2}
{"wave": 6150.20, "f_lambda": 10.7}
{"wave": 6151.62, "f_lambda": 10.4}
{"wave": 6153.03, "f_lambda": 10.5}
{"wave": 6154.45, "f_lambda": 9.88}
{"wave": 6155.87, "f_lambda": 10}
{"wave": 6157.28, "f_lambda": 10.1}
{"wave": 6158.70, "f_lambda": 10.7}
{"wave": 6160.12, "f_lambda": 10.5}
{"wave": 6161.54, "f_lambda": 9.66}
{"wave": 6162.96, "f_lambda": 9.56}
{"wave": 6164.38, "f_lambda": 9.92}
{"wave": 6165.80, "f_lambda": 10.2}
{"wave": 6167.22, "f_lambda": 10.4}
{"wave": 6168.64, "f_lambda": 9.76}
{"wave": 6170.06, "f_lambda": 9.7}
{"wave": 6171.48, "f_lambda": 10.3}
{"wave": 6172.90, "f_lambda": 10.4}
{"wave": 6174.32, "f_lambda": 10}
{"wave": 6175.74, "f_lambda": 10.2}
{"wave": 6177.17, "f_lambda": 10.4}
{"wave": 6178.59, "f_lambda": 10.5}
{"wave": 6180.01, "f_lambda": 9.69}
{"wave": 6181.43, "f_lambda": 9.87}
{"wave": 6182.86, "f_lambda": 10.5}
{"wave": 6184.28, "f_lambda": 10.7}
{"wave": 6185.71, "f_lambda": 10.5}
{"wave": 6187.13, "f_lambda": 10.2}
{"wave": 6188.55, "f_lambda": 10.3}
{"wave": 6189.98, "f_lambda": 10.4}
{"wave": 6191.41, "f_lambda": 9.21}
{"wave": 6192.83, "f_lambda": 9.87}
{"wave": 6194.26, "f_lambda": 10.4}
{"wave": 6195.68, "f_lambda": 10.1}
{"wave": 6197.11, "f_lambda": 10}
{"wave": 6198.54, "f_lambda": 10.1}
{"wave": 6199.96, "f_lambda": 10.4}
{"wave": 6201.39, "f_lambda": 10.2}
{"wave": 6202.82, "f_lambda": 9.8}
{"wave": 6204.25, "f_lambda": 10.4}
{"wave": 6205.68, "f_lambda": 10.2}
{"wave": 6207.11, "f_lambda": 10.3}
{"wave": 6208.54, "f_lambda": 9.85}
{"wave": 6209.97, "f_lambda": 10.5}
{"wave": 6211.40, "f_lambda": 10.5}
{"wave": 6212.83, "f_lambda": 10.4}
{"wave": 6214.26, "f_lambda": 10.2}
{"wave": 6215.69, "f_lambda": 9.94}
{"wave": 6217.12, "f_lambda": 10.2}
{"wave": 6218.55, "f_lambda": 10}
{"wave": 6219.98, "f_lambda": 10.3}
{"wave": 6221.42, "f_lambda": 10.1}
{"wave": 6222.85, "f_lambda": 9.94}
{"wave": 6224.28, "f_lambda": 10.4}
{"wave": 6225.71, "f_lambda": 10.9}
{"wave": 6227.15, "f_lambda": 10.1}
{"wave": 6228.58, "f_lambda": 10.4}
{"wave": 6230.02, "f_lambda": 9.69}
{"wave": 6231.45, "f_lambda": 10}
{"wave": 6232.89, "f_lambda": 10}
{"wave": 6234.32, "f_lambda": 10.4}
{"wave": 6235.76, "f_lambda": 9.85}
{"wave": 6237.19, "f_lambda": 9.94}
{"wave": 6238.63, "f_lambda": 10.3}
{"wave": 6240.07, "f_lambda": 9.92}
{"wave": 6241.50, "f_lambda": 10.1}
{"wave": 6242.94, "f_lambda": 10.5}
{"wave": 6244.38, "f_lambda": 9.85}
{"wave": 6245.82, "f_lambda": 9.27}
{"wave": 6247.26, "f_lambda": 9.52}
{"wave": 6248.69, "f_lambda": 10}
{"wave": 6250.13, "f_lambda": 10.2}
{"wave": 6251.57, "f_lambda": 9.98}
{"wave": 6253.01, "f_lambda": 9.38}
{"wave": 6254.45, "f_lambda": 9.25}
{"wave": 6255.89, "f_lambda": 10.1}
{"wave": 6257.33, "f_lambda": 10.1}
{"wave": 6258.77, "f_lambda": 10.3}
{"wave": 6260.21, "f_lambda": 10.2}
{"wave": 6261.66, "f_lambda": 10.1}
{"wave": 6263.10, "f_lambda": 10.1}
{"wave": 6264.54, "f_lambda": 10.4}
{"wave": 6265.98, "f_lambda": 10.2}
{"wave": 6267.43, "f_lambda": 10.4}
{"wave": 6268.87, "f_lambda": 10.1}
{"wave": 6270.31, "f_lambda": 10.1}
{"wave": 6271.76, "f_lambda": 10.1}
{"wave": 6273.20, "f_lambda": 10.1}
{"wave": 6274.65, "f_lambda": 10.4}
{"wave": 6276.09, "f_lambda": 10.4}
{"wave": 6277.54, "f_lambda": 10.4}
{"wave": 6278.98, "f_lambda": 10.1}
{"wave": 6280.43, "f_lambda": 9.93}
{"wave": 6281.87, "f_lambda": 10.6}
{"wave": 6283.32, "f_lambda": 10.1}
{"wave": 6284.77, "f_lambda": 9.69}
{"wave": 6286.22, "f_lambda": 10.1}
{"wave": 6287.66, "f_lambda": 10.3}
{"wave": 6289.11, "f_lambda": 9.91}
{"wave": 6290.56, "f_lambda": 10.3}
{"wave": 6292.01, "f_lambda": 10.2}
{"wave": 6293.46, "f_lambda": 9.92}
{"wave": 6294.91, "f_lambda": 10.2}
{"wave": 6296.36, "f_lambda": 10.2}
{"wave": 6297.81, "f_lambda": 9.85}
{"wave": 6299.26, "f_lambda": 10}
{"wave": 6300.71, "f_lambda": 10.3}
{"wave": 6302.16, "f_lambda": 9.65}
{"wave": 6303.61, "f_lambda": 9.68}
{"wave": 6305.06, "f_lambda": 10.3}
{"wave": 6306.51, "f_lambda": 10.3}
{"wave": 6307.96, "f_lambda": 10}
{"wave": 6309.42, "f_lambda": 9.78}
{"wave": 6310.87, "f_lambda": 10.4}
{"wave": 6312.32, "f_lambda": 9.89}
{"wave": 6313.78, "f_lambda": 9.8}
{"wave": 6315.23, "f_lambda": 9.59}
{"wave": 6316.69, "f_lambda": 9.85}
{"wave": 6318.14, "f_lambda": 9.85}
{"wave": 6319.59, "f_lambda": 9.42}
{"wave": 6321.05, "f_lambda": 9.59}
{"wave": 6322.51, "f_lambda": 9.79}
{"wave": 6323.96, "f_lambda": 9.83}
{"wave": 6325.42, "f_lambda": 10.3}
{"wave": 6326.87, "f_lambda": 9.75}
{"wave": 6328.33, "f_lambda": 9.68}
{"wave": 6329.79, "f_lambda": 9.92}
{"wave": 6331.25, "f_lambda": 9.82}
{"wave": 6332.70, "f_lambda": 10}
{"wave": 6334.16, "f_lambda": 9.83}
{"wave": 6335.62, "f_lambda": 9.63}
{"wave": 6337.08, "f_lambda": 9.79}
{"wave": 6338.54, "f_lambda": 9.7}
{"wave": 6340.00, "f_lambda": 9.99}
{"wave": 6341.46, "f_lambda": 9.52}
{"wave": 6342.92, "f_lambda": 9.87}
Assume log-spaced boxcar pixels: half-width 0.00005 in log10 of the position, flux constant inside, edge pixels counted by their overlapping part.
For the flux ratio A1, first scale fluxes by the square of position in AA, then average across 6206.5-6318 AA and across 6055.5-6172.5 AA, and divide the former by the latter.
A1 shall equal 1.02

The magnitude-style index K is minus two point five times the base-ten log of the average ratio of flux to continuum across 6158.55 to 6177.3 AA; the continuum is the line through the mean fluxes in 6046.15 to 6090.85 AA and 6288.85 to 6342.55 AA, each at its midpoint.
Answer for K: 0.019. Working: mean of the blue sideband 10.5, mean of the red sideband 9.91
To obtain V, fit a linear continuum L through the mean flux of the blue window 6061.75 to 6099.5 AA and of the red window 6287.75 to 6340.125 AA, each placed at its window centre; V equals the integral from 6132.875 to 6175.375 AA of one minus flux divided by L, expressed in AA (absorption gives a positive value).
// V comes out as 0.3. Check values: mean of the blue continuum 10.5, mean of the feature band 10.2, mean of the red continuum 9.92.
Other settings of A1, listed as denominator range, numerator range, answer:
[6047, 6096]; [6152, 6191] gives 1.00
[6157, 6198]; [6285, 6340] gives 1.02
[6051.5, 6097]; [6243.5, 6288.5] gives 1.02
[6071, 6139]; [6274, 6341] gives 1.02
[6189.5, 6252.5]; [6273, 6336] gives 1.02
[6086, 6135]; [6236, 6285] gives 1.01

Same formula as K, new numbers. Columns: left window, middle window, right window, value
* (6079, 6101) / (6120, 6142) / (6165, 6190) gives 0.00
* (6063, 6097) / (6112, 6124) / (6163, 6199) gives -0.01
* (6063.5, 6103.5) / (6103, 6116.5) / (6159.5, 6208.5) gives -0.02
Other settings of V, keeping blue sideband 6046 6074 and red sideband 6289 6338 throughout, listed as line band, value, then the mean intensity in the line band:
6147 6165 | 0.2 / 10.2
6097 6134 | -0.4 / 10.5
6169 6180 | 0.1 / 10.2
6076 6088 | -0.1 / 10.5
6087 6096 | 0.0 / 10.4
